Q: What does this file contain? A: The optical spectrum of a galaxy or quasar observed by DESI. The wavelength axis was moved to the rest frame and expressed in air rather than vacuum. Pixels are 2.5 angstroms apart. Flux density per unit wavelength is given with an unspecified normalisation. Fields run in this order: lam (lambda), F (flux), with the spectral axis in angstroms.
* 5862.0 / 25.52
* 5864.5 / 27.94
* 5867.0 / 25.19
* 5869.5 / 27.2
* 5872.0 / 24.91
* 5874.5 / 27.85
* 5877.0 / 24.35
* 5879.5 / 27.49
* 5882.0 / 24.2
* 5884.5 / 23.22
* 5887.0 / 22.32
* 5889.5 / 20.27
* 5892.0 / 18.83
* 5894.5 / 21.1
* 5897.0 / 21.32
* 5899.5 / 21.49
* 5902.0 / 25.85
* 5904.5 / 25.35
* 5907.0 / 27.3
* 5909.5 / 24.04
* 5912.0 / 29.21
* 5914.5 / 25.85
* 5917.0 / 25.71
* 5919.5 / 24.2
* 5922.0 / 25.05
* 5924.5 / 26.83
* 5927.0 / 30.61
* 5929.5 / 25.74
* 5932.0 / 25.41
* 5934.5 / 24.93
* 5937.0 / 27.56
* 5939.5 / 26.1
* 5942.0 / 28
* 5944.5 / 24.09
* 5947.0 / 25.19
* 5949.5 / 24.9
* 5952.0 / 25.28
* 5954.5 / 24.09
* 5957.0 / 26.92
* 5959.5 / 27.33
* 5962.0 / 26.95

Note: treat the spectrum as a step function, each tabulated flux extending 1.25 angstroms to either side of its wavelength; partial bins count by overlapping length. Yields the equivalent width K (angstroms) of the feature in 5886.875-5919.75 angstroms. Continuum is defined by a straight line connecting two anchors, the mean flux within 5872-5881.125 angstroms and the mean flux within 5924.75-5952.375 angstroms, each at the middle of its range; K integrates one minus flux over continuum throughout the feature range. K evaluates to 3.03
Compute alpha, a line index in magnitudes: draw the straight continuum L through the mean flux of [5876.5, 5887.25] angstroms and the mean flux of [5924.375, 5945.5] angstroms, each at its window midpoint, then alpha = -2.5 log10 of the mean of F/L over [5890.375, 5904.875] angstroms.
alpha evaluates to 0.14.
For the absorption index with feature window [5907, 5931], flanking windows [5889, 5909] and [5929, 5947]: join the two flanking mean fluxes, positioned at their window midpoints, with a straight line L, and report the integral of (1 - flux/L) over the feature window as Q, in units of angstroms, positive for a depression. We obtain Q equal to -2.0 angstroms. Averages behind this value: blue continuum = 22.8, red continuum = 25.9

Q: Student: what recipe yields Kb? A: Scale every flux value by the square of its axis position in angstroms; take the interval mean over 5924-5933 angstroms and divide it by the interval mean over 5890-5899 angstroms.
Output 1.34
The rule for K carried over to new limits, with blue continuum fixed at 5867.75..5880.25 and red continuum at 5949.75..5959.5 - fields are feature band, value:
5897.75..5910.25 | 0.6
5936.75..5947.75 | -0.2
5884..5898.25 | 2.8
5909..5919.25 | -0.1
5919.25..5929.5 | -0.4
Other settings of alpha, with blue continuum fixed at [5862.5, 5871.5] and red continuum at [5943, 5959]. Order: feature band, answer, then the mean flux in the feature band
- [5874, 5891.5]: 0.105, 23.9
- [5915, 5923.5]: 0.026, 25.1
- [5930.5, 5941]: -0.024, 26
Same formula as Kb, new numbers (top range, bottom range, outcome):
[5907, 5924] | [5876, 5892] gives 1.12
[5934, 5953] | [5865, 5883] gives 1.02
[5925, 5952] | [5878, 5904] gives 1.17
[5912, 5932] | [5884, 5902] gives 1.24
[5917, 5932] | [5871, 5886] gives 1.06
